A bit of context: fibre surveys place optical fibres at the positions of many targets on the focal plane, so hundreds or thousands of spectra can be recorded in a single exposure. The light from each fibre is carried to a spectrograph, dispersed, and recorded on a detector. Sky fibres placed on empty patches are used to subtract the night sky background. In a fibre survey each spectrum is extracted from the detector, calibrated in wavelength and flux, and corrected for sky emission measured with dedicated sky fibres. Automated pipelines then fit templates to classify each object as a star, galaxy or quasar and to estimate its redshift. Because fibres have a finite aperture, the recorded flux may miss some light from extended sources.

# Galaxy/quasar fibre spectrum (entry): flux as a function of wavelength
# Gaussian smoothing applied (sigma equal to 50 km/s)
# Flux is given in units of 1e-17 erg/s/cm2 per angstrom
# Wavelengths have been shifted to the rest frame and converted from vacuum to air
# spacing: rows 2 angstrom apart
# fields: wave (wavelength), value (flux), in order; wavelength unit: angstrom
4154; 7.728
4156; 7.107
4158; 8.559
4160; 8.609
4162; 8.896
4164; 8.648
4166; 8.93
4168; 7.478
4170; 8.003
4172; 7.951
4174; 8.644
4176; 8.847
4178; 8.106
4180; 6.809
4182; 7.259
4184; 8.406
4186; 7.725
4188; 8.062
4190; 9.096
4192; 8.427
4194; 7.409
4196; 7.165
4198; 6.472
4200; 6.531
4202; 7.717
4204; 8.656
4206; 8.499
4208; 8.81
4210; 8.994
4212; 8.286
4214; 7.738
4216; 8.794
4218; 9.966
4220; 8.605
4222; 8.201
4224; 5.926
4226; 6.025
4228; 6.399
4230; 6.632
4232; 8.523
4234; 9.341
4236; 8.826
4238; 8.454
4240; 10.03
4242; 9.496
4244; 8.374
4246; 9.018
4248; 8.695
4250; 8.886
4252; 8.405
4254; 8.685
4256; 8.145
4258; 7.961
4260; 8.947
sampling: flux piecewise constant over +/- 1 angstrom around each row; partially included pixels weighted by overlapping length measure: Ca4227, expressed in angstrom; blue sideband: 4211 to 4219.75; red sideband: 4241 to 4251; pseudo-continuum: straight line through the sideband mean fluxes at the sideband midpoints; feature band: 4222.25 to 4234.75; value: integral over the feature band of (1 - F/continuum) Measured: 2.3 angstrom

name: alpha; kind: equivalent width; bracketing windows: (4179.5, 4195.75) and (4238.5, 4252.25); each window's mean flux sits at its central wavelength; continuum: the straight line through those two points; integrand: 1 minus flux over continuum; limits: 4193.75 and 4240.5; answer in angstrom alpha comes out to 2.6 angstrom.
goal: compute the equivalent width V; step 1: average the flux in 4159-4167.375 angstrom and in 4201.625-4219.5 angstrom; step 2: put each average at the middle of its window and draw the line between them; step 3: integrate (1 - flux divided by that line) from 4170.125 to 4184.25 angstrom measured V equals 1.15 angstrom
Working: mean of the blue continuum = 8.71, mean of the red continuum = 8.64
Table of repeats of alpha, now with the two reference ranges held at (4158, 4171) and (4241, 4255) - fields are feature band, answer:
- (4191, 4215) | 1.98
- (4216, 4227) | 1.06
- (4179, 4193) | 0.92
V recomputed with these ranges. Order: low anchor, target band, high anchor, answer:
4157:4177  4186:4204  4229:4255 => 1.85 angstrom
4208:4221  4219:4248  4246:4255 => 1.89 angstrom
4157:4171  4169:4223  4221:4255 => 1.51 angstrom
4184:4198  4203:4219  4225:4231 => -3.77 angstrom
